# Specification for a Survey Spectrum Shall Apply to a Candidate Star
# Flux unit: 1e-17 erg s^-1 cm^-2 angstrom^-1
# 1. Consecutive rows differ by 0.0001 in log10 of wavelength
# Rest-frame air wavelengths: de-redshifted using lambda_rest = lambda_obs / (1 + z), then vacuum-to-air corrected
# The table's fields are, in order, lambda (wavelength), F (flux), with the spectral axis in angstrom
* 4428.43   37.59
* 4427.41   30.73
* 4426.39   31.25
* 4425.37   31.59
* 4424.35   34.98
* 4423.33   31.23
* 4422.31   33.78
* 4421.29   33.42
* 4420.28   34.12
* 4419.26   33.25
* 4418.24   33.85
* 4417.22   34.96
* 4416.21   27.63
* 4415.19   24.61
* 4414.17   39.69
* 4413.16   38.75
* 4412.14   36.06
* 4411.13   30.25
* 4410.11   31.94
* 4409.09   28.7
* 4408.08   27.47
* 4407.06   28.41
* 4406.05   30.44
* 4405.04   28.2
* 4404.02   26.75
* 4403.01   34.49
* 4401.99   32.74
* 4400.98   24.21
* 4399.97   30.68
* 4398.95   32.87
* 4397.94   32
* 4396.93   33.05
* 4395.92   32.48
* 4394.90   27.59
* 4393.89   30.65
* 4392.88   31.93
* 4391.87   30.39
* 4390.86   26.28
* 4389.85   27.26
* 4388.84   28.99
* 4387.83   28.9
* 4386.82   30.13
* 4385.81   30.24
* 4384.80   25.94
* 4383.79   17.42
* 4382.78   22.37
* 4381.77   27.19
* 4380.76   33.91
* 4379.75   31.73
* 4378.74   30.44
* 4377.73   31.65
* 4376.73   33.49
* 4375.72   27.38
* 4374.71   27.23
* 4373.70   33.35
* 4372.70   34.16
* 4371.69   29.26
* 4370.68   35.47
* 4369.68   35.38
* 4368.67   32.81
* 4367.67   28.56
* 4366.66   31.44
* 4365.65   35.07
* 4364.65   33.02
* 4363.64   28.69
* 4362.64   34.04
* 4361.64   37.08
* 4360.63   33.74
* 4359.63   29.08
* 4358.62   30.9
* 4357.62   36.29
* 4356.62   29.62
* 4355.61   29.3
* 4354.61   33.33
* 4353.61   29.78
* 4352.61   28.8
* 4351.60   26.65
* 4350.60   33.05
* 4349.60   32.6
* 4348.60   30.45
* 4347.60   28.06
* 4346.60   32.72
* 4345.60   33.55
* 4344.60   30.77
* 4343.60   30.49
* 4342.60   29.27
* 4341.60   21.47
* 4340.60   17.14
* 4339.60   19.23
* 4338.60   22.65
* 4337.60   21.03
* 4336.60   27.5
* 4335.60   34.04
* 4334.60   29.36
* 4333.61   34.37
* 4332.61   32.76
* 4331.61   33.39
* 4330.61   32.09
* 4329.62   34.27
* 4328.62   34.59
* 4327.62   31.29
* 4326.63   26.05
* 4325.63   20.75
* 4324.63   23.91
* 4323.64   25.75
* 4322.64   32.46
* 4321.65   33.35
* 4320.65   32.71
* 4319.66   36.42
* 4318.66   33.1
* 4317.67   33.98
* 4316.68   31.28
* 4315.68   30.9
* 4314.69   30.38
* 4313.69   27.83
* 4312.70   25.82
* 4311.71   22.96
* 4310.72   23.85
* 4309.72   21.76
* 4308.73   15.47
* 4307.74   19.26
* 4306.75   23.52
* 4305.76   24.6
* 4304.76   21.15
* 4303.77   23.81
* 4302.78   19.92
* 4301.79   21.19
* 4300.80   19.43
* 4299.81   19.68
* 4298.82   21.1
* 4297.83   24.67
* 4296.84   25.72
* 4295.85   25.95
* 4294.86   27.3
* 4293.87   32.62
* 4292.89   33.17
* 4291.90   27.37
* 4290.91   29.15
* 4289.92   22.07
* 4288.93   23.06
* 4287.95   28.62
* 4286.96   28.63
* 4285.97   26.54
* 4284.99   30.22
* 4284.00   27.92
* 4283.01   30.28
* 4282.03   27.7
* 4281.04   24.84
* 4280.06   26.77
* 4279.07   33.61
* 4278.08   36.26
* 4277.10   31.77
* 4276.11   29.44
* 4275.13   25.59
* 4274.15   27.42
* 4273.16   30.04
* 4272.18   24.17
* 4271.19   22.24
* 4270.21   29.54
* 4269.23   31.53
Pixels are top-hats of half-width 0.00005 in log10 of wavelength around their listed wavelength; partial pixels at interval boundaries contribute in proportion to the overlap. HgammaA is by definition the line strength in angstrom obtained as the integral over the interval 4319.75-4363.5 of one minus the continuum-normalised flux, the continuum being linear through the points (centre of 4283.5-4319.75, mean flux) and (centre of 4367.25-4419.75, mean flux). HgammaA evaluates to -3.1 angstrom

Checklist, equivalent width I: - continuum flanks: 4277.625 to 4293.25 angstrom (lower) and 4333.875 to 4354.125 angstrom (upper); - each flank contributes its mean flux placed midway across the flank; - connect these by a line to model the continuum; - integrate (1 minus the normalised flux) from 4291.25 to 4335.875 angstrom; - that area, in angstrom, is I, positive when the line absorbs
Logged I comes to 1.3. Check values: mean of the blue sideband 28.4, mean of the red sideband 28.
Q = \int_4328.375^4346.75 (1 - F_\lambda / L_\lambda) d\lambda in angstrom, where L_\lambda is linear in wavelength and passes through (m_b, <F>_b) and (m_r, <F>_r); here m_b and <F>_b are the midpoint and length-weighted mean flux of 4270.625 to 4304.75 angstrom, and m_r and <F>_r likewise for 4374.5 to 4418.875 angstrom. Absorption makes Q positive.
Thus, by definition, -0.4 angstrom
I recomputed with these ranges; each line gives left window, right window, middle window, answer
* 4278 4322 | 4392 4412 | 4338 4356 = 0.1 angstrom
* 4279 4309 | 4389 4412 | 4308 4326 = -1.1 angstrom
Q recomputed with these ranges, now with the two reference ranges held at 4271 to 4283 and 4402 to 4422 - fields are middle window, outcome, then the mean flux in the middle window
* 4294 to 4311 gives 3.9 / 22.4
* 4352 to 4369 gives -0.7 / 31.8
